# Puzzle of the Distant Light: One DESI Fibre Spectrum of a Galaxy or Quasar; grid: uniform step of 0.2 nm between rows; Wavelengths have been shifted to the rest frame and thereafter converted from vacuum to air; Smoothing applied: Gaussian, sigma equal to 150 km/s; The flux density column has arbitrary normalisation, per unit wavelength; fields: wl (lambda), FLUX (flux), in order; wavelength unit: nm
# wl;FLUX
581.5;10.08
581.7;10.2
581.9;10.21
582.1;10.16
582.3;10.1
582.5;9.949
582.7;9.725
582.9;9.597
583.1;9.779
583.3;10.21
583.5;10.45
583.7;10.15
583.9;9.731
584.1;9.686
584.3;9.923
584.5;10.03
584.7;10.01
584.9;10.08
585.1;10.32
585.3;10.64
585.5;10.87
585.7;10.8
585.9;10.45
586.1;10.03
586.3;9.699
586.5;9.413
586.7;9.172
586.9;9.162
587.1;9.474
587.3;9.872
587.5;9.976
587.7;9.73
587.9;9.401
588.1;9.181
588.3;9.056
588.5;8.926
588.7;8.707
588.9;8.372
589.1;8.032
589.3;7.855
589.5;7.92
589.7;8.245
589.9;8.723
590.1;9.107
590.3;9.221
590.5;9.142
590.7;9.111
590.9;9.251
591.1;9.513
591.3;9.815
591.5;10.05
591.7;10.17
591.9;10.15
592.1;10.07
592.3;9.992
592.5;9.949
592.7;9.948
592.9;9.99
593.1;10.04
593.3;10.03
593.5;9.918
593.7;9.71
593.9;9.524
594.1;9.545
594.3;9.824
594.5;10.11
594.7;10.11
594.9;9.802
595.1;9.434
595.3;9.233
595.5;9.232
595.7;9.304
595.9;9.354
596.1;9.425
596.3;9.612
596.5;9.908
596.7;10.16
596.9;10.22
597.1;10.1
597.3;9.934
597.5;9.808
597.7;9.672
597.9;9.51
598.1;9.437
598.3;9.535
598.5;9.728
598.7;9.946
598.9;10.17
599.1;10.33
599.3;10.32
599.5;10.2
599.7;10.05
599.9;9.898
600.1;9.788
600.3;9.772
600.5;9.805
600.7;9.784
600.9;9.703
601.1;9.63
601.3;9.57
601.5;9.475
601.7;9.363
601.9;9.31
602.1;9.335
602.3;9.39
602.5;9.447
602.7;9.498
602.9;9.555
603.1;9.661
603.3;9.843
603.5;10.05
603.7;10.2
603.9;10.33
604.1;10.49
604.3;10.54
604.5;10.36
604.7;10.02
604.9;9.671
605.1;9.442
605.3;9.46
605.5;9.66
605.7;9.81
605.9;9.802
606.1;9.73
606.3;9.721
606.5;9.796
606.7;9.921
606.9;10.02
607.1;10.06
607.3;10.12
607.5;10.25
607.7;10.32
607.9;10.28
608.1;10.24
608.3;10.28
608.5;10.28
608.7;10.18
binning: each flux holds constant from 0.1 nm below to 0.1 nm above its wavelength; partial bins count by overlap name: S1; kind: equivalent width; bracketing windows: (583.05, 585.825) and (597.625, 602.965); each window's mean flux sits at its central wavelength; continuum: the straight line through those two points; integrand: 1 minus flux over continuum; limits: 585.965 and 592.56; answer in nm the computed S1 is 0.50 nm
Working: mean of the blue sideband 10.2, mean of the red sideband 9.71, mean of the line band 9.29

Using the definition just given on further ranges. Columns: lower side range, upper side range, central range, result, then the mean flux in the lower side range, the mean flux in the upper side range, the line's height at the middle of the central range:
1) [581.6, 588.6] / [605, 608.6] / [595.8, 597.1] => 0.02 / 9.89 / 9.96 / 9.92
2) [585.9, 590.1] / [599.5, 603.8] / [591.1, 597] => -0.29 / 9.08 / 9.68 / 9.35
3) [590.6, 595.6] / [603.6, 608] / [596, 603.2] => 0.10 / 9.78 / 10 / 9.89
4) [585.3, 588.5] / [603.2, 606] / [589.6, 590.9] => 0.11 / 9.75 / 9.98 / 9.8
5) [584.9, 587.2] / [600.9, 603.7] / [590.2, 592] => 0.05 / 10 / 9.58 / 9.87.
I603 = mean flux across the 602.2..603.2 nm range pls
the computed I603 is 9.51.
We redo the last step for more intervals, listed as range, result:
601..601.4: 9.6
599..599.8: 10.2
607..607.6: 10.1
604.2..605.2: 10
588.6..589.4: 8.24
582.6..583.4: 9.83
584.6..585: 10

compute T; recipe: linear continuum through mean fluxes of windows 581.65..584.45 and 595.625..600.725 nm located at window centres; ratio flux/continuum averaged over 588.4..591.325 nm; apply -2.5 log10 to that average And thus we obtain 0.13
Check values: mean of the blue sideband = 9.99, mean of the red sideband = 9.84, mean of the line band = 8.77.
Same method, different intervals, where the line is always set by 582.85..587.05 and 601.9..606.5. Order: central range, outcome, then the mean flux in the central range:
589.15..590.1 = 0.201 mag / 8.27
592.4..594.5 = 0.007 mag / 9.86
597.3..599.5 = 0.000 mag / 9.87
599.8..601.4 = 0.011 mag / 9.74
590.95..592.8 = -0.001 mag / 9.94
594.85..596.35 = 0.055 mag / 9.41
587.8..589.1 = 0.127 mag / 8.87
